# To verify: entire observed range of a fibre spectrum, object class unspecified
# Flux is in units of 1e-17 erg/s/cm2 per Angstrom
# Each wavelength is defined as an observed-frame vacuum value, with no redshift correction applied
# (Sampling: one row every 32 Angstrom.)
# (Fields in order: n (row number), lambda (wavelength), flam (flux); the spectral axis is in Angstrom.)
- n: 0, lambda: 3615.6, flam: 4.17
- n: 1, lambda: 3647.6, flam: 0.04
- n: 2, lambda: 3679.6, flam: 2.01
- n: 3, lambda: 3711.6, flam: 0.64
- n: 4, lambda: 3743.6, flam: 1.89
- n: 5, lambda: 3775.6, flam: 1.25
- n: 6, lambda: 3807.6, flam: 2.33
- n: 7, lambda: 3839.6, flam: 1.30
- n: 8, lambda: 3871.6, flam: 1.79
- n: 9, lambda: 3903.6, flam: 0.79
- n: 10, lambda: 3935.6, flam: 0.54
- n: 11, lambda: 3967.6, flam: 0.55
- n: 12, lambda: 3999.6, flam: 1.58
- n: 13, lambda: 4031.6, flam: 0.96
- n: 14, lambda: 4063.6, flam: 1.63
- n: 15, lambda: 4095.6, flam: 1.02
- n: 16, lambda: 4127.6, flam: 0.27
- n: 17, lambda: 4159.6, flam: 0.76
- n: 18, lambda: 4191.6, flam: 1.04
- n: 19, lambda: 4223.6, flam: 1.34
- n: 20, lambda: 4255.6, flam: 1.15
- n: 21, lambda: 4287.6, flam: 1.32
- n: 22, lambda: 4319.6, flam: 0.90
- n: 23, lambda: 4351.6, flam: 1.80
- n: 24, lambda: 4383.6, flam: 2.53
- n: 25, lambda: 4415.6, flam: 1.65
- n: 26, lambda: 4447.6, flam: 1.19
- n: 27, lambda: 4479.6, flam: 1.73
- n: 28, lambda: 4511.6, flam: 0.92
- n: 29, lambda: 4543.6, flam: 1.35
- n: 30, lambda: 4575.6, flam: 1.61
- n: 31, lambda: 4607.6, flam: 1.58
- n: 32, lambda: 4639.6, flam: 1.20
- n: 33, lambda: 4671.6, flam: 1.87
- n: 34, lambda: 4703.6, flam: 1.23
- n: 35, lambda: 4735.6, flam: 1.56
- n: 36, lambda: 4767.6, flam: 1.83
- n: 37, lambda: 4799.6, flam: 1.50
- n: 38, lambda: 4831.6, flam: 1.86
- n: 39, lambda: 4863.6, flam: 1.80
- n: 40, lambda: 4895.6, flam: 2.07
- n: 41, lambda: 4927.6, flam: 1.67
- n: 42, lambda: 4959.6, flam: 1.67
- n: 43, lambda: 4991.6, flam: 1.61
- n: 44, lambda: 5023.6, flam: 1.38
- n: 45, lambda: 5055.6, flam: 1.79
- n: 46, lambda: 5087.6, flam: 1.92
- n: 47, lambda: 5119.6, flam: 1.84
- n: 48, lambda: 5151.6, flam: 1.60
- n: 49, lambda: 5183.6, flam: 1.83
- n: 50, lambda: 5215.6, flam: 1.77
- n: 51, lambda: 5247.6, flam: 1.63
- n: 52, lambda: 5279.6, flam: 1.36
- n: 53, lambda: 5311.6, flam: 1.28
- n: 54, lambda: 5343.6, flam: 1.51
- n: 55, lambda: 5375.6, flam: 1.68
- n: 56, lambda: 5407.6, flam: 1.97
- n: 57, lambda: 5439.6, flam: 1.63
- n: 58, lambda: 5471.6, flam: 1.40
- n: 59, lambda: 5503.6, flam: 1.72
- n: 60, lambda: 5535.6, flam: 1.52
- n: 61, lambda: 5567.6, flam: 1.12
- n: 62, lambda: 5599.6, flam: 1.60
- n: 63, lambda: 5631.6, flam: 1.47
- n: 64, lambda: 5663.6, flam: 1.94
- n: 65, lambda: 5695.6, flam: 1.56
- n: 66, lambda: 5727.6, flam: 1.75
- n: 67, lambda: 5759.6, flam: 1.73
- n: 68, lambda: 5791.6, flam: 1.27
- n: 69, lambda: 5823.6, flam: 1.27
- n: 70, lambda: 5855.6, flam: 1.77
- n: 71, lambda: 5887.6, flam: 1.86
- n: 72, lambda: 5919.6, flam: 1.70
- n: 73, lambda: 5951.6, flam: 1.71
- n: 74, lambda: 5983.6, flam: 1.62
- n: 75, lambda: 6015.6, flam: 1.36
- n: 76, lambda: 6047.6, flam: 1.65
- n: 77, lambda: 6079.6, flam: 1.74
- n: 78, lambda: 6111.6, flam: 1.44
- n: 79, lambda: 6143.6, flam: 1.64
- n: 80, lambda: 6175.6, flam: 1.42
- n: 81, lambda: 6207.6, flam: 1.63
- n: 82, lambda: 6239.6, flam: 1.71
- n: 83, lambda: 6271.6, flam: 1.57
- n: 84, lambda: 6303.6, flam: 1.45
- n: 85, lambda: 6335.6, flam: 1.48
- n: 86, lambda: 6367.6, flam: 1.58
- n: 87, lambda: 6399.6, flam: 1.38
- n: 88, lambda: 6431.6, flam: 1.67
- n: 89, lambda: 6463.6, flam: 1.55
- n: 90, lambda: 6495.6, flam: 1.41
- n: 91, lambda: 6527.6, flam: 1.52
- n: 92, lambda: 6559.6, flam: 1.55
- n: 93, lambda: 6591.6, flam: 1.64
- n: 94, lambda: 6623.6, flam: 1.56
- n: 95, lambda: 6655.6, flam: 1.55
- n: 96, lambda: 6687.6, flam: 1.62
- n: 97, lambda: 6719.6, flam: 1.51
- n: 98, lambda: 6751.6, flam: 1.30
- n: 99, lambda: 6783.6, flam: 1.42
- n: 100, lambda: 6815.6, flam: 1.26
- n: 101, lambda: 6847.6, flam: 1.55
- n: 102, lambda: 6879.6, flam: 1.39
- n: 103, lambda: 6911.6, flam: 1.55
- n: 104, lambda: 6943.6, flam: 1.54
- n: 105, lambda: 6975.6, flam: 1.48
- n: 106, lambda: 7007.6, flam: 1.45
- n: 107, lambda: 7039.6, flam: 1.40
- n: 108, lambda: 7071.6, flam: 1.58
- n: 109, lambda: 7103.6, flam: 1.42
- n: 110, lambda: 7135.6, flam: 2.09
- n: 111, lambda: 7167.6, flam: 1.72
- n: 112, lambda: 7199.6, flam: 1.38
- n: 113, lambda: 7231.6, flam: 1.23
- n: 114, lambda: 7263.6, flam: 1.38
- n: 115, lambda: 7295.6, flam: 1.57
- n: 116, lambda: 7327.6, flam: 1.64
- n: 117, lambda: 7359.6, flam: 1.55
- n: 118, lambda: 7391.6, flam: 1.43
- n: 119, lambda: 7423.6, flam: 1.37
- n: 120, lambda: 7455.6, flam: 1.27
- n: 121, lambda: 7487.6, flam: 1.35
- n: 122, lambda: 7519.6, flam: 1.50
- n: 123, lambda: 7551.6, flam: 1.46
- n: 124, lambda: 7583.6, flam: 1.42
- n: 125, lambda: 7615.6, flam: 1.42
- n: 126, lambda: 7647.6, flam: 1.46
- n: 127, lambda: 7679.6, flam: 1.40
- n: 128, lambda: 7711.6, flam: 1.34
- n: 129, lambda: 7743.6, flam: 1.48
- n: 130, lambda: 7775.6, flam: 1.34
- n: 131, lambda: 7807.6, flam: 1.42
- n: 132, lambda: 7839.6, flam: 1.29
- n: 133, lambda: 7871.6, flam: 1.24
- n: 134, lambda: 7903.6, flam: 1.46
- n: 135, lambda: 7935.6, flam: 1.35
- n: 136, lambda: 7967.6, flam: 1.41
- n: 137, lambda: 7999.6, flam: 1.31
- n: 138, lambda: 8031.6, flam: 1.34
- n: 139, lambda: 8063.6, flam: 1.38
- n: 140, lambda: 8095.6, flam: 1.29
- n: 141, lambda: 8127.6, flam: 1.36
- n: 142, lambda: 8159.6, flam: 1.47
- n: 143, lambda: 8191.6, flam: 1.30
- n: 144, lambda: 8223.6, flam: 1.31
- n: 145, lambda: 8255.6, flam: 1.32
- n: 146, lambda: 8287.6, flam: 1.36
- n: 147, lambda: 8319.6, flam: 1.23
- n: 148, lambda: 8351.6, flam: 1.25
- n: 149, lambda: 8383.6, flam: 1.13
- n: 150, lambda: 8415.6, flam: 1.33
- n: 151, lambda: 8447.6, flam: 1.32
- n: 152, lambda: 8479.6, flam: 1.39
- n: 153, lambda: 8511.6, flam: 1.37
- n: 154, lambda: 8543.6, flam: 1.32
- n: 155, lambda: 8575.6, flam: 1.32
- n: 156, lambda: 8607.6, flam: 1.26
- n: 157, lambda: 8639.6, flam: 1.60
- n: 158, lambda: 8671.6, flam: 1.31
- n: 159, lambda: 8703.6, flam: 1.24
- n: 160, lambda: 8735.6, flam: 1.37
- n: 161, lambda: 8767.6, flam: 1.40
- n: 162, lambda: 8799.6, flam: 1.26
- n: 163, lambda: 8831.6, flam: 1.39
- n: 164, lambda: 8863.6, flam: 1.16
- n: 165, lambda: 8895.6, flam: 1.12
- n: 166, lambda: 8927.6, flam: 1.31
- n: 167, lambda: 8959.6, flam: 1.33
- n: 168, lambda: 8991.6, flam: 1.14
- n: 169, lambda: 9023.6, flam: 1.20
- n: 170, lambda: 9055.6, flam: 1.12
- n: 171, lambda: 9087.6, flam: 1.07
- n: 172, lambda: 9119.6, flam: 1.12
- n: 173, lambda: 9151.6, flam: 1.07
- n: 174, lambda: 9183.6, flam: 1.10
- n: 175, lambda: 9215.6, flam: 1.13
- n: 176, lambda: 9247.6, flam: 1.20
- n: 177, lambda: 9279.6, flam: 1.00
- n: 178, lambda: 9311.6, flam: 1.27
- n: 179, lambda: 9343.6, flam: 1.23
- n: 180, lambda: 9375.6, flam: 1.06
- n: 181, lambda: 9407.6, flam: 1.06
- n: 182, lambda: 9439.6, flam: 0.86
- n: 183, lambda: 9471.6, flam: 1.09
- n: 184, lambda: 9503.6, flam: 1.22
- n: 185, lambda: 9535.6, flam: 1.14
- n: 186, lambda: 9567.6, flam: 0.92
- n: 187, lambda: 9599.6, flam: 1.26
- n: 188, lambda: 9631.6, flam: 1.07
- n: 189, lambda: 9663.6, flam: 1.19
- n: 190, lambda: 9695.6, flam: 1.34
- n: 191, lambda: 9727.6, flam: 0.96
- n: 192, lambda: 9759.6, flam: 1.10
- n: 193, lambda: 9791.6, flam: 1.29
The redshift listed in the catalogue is 0.09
